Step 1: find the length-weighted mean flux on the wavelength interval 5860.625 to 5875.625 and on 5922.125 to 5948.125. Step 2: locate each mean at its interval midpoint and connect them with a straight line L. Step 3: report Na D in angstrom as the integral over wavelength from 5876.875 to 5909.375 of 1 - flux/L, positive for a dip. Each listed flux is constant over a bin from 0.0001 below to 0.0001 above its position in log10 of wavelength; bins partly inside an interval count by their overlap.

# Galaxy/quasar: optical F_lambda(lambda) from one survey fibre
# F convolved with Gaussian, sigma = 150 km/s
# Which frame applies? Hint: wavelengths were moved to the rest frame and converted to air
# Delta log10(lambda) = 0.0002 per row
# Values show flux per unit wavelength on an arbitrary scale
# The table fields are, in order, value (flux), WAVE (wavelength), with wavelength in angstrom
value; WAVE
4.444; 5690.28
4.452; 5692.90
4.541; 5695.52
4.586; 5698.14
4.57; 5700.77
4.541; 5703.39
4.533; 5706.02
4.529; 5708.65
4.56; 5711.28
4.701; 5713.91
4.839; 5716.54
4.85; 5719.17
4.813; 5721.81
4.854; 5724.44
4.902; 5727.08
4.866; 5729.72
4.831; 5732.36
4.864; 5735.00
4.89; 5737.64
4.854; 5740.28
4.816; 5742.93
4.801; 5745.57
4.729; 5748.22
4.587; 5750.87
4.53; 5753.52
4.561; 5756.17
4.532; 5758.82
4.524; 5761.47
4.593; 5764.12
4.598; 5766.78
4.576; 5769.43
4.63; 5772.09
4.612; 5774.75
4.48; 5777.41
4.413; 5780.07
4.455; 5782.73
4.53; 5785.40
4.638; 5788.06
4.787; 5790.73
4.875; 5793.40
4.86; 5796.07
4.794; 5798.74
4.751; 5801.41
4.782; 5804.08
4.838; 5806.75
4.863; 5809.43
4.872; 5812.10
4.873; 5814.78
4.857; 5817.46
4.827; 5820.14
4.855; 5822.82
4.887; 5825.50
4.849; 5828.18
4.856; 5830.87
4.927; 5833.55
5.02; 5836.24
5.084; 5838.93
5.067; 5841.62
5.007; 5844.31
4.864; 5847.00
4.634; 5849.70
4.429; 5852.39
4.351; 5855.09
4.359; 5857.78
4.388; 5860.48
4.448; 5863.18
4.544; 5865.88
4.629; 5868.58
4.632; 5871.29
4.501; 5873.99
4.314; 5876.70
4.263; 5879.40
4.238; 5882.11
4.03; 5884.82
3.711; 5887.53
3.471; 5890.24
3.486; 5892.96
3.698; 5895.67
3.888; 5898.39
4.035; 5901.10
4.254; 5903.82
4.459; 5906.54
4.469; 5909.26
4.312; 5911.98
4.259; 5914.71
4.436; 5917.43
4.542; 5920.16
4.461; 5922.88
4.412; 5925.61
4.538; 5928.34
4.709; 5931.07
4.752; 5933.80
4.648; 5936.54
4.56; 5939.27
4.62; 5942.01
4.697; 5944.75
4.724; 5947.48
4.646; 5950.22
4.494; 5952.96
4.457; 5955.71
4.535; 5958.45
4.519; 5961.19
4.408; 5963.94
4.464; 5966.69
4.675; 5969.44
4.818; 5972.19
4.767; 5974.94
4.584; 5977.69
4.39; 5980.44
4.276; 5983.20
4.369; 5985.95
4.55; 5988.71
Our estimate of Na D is 4.0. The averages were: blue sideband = 4.53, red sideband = 4.61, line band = 3.99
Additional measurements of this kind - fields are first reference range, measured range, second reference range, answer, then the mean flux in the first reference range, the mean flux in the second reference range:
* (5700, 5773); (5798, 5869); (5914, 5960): -2.0 angstrom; 4.7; 4.56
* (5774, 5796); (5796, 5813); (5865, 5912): -1.1 angstrom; 4.61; 4.15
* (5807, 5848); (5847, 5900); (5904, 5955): 5.8 angstrom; 4.91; 4.53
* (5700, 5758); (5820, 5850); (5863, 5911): -3.9 angstrom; 4.73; 4.16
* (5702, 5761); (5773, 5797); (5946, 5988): 0.3 angstrom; 4.72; 4.54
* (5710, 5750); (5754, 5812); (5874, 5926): -0.7 angstrom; 4.81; 4.15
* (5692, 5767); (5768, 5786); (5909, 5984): 0.5 angstrom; 4.69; 4.54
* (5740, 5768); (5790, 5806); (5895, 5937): -0.9 angstrom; 4.64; 4.37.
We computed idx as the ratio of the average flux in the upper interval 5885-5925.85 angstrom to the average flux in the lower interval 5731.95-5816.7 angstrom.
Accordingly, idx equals 0.88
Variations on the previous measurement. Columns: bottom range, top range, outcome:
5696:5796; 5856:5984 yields 0.94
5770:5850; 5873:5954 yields 0.90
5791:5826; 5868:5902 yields 0.84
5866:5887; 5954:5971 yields 1.04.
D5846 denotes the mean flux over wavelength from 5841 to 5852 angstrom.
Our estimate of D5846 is 4.84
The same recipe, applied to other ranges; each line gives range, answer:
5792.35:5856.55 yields 4.83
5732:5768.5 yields 4.69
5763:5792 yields 4.57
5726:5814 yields 4.7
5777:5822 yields 4.74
